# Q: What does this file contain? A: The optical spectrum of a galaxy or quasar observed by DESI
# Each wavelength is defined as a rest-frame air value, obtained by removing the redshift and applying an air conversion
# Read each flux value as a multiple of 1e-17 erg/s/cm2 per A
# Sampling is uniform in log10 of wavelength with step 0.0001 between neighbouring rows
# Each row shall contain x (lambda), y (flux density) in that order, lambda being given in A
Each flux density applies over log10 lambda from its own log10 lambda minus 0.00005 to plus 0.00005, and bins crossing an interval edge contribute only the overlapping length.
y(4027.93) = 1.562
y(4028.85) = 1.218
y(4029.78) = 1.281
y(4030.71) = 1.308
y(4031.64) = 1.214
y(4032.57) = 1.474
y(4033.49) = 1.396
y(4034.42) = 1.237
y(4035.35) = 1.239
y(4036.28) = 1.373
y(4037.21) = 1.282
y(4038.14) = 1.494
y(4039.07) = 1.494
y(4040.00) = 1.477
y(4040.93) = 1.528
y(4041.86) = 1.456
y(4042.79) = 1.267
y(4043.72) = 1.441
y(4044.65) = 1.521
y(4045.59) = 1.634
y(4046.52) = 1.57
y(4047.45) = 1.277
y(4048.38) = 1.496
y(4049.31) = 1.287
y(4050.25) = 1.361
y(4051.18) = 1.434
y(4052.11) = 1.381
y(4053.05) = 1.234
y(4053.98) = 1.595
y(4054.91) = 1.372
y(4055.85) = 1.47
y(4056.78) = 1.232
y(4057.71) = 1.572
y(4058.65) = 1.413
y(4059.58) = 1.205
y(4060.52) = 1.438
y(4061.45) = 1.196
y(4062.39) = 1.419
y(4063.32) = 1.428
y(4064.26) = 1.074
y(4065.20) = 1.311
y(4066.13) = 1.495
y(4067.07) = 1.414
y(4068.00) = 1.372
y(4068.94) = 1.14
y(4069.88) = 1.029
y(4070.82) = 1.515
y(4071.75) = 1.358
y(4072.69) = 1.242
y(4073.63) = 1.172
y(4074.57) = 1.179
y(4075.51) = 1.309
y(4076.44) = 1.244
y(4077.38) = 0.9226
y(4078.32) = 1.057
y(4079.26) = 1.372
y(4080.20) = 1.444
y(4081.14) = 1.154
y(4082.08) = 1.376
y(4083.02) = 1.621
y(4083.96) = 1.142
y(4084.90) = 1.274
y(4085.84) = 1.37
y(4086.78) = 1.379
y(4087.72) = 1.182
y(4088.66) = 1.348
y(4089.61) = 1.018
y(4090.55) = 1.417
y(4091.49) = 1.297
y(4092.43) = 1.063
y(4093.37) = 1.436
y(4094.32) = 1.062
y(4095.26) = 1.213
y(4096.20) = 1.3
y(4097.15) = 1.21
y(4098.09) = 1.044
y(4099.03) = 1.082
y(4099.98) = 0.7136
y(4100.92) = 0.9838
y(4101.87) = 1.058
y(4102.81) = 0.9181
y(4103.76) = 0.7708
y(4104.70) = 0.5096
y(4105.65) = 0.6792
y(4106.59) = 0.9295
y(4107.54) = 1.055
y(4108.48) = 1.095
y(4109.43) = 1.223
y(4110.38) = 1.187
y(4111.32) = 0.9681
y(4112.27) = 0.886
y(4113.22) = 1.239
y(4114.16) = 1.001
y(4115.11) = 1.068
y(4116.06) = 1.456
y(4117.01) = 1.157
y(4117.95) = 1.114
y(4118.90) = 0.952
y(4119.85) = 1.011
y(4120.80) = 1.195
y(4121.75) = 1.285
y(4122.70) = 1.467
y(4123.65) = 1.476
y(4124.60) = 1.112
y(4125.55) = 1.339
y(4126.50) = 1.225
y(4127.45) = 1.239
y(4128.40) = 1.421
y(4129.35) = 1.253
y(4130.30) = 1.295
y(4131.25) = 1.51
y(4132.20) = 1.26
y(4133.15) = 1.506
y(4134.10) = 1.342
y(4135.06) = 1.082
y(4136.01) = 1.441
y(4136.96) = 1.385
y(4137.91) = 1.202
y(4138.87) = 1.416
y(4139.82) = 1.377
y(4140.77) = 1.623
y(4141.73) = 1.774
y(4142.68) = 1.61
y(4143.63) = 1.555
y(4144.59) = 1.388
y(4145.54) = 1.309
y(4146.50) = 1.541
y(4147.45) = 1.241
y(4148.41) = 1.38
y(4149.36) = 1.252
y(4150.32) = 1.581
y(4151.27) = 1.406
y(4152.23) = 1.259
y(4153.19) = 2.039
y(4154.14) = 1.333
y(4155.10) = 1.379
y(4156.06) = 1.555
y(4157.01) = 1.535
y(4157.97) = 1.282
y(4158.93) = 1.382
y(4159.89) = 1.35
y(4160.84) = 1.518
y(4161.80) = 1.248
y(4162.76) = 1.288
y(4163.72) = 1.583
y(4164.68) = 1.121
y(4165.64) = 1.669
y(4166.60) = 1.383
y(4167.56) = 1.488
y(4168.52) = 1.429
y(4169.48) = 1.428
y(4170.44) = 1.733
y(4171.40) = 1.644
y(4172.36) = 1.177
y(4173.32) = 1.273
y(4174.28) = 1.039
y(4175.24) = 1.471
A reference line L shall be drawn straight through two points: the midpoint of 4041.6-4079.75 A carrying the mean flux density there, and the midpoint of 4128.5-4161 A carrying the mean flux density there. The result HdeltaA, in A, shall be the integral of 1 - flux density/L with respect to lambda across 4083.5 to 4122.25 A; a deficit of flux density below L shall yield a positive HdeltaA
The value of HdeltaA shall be 7.7 A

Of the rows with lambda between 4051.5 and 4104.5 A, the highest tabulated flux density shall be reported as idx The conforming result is 1.621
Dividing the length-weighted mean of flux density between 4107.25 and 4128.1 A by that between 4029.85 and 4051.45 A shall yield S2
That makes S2 0.84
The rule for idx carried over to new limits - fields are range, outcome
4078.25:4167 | 2.039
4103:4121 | 1.456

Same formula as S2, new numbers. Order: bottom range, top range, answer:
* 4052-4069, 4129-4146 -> 1.04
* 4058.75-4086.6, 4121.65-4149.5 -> 1.07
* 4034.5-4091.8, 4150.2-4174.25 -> 1.07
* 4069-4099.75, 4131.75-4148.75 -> 1.14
